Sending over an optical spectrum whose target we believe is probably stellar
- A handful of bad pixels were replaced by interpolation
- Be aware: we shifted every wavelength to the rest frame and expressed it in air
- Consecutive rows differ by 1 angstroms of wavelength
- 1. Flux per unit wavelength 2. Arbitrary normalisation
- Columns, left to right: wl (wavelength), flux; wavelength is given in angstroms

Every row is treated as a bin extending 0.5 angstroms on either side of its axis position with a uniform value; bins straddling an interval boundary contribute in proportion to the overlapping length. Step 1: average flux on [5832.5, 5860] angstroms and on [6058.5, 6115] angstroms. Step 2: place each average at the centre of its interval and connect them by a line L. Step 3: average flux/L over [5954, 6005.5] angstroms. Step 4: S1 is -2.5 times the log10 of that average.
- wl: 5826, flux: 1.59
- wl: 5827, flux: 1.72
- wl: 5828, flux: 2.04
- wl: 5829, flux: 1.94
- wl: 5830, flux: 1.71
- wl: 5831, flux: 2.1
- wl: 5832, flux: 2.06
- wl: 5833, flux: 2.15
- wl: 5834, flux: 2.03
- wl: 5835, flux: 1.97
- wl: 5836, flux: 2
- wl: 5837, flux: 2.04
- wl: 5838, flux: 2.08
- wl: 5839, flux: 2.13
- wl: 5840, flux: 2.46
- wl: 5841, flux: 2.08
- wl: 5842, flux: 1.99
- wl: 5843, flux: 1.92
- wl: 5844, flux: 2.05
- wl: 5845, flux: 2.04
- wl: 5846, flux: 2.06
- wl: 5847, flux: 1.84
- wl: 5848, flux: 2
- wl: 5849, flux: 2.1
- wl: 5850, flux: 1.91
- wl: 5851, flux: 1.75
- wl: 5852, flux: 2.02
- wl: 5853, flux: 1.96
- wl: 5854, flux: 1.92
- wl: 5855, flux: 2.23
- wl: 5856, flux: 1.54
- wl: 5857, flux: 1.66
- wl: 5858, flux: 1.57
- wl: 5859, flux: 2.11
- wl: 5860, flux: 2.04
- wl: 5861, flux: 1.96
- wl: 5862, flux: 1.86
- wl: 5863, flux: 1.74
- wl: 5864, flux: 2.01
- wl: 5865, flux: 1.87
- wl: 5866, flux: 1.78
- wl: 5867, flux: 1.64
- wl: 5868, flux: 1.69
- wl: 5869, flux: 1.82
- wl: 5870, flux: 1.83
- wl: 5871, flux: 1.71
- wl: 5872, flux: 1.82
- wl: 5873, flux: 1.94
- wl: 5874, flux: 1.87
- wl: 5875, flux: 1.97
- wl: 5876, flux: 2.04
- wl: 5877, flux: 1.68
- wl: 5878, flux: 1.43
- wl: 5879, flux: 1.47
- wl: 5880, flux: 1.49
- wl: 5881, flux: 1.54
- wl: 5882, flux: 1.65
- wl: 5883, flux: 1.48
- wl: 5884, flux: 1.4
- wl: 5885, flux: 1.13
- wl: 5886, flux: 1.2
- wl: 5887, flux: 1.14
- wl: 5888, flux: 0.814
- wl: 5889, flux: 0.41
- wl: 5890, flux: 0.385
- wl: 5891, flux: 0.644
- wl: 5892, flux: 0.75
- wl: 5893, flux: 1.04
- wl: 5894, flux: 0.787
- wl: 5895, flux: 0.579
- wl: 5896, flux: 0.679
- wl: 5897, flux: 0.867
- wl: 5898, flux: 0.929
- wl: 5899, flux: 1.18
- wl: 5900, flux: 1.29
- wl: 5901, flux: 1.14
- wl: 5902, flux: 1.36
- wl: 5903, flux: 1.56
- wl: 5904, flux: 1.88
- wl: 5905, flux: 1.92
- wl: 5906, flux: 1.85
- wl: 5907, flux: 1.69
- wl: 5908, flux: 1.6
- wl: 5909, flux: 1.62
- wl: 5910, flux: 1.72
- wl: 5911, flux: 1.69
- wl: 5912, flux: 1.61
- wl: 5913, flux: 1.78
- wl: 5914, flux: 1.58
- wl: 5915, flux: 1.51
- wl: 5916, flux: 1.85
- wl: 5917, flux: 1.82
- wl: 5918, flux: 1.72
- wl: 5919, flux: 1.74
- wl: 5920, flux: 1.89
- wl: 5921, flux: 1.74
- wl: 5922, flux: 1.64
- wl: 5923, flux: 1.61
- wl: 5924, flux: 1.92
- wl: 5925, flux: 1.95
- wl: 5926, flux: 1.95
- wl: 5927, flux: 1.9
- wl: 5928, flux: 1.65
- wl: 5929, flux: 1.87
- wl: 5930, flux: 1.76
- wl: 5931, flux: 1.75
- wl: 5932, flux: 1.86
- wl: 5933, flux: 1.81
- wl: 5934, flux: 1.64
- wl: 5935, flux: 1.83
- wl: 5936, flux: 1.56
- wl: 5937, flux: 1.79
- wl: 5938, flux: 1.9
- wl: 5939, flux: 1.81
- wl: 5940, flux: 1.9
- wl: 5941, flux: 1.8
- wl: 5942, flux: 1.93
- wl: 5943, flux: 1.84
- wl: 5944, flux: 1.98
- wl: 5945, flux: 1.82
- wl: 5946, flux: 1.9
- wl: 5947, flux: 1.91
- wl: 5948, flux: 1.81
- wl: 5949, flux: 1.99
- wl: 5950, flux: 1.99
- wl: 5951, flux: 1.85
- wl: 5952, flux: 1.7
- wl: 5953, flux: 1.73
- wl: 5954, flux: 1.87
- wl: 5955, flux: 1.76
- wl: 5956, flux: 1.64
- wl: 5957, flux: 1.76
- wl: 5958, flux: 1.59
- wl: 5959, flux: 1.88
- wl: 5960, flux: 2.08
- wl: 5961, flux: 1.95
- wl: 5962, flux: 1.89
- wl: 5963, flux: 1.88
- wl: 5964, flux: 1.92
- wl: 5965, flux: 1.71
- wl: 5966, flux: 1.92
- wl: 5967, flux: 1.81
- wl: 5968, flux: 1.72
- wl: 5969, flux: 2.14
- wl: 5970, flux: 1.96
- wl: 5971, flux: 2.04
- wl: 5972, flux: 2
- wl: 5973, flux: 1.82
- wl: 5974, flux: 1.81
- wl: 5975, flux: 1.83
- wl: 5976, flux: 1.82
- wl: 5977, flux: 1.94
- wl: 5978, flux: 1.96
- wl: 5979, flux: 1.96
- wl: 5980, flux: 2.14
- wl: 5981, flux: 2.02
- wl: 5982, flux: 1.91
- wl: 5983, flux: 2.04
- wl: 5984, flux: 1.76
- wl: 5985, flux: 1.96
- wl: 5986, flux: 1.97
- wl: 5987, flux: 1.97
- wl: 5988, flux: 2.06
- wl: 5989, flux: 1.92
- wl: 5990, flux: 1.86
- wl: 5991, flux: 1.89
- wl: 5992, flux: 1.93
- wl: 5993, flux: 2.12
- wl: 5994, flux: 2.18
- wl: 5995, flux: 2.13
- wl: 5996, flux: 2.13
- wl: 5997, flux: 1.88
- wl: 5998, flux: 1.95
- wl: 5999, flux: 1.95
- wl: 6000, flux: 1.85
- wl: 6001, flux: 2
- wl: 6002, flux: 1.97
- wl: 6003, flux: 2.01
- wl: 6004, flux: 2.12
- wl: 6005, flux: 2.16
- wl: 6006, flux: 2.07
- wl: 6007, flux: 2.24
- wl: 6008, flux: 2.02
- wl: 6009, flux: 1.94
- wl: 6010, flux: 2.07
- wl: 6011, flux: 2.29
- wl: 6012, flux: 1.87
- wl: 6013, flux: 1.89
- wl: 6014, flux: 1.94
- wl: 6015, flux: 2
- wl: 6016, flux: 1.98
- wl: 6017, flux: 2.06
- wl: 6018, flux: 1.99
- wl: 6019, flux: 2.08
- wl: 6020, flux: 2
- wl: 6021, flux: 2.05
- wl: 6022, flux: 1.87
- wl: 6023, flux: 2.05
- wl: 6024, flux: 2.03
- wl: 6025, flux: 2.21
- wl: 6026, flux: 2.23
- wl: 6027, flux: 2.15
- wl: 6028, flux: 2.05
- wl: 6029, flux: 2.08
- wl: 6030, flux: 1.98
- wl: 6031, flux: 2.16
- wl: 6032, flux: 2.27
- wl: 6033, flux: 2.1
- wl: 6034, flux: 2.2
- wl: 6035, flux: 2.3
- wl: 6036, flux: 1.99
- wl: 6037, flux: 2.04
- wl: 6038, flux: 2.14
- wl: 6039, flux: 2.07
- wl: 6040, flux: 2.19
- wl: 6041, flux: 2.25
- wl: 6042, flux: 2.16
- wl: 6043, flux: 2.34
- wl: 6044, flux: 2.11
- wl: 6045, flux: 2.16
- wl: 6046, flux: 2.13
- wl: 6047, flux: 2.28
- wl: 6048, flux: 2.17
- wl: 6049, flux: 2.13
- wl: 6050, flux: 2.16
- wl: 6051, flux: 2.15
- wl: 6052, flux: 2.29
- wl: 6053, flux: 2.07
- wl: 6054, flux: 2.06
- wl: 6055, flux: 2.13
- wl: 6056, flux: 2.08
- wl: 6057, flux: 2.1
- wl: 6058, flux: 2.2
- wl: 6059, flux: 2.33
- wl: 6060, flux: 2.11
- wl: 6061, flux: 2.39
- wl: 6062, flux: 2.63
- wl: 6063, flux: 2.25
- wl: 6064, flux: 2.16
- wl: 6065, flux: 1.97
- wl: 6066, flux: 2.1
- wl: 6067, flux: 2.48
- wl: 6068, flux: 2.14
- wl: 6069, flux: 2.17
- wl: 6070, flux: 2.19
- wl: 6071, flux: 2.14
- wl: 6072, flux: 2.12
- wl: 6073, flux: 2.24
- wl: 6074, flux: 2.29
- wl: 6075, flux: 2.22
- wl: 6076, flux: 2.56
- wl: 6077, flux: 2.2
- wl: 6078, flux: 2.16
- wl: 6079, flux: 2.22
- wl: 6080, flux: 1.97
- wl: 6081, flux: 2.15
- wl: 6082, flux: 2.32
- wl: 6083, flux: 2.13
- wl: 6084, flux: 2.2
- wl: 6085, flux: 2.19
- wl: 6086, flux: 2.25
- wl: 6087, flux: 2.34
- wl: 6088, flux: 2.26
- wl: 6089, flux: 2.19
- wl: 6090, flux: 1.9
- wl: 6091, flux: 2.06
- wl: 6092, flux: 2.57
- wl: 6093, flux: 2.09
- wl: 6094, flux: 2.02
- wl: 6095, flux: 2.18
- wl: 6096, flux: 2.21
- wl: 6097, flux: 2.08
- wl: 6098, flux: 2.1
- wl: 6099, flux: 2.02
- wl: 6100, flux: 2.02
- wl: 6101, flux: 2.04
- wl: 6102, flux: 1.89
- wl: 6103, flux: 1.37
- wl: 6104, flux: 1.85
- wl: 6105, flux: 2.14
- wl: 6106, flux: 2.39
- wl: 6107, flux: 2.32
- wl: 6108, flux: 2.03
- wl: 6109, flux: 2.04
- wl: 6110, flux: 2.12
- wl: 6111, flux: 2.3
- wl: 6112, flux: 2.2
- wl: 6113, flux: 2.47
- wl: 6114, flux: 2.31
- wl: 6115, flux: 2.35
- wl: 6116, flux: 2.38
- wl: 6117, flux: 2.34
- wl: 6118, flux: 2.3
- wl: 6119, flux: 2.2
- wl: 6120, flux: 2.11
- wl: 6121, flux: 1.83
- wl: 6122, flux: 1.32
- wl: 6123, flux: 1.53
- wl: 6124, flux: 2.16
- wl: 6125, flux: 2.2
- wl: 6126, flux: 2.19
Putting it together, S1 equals 0.09 mag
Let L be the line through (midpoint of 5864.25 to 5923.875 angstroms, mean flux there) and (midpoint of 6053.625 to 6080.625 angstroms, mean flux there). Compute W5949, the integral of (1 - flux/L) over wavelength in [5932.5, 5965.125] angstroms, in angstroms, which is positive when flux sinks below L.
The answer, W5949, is -2.5 angstroms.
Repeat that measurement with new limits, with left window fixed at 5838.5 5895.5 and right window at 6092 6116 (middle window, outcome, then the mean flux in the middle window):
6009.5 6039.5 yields -1.6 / 2.07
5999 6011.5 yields -0.8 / 2.06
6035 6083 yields -3.7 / 2.19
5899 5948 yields 0.6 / 1.74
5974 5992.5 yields -0.5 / 1.94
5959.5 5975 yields -0.5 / 1.91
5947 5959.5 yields 0.1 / 1.8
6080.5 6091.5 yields -0.5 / 2.18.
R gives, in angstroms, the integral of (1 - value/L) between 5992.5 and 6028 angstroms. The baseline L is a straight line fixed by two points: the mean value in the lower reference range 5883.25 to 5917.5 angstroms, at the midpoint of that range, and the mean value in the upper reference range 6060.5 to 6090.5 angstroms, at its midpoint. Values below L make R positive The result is -3.4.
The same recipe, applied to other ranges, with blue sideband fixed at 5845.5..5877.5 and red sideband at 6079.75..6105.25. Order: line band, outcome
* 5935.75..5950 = 0.66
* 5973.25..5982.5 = 0.27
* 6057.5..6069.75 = -1.02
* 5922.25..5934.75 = 0.87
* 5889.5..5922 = 8.93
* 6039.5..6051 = -0.76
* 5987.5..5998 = -0.03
